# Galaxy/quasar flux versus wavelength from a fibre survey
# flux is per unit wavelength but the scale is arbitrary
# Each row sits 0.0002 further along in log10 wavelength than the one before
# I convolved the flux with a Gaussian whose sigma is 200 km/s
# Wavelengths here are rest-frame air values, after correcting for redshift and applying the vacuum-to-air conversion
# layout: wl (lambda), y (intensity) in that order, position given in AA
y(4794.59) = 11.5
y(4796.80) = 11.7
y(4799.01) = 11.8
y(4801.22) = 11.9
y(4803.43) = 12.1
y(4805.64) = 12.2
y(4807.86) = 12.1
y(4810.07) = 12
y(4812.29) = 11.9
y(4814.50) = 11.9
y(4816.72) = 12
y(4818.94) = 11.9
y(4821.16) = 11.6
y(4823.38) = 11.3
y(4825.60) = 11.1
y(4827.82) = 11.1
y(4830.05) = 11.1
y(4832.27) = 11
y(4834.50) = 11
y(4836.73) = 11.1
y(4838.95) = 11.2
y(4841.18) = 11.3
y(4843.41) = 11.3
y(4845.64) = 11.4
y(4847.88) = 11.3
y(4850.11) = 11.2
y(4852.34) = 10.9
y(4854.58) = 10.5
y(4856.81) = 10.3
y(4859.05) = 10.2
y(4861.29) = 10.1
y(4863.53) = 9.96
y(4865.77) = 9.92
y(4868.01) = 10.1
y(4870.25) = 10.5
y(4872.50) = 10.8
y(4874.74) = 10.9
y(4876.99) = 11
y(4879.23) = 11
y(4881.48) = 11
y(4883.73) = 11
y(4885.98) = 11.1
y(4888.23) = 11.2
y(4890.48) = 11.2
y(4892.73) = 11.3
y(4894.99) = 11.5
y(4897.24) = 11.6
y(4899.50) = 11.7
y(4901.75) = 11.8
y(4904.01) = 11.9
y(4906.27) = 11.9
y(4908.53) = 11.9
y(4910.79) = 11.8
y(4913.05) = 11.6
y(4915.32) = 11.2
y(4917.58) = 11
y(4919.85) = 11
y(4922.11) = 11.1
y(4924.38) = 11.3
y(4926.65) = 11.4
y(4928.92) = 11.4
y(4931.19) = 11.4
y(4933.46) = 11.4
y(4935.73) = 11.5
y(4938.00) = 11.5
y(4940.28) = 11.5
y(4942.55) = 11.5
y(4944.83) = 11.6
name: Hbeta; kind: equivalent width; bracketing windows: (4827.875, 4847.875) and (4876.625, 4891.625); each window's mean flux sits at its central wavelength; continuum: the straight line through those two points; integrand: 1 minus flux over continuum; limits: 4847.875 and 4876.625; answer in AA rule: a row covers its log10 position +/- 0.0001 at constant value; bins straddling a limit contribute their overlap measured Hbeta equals 1.6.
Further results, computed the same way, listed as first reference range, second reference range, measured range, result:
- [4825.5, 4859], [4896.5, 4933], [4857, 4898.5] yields 1.7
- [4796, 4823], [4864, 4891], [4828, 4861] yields 1.1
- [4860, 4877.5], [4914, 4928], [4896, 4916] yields -1.4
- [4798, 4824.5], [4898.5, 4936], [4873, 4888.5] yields 0.8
